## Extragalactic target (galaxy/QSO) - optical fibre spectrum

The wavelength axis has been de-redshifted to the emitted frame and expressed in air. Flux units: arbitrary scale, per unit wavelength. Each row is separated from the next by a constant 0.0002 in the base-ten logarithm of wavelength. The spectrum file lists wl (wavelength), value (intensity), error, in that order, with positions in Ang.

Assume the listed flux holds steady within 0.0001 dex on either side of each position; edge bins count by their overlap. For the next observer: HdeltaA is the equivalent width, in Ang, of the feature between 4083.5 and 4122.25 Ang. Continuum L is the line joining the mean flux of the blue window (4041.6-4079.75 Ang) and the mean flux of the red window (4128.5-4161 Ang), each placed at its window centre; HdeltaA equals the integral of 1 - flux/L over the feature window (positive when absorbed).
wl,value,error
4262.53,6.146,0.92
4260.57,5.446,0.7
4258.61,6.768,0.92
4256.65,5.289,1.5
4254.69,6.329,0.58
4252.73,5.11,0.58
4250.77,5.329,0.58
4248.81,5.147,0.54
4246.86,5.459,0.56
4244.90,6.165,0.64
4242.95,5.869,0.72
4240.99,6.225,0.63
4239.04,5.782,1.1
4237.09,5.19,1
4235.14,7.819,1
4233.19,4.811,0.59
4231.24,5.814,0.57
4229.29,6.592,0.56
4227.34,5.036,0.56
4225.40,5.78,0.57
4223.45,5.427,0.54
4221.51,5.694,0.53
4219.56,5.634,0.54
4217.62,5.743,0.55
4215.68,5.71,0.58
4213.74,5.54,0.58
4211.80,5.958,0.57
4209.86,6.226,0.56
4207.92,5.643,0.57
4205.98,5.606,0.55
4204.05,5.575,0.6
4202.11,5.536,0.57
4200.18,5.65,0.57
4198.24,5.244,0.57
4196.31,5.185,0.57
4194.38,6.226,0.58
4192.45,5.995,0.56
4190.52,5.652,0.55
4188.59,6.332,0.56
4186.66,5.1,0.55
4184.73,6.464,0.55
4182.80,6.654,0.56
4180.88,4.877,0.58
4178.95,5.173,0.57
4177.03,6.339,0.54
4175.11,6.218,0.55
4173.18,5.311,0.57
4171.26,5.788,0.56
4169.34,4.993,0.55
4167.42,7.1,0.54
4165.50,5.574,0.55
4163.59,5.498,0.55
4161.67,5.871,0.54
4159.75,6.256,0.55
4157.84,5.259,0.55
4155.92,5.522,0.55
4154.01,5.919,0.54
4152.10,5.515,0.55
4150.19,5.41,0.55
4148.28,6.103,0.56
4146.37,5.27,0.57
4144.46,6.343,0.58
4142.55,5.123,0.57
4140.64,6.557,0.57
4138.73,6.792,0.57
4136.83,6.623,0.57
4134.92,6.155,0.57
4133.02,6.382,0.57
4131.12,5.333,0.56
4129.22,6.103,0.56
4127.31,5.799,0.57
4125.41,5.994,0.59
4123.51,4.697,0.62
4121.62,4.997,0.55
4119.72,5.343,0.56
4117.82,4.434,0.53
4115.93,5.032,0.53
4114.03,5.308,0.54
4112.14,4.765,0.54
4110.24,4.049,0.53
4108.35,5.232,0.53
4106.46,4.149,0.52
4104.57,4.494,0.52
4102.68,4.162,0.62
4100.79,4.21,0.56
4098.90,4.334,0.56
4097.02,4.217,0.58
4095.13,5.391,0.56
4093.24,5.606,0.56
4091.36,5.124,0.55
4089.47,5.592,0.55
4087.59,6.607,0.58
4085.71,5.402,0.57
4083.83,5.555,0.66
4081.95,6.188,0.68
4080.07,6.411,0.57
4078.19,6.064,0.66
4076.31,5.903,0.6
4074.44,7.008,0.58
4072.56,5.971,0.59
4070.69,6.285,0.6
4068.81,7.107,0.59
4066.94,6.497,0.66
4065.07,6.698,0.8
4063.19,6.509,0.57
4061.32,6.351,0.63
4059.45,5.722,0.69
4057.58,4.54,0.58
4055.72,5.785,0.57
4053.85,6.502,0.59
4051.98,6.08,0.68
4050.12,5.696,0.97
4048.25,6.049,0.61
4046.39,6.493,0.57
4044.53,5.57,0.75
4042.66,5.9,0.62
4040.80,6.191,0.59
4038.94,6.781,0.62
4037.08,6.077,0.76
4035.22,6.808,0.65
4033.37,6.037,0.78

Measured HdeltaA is 7.0 Ang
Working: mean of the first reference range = 6.14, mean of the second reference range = 5.92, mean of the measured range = 4.94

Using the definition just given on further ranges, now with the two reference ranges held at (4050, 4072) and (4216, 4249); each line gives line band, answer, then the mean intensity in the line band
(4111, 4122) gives 2.0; 4.96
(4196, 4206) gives 0.7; 5.47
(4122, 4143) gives 0.2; 5.95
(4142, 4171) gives 1.1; 5.73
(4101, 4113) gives 3.2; 4.46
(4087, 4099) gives 1.6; 5.29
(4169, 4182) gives 0.8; 5.57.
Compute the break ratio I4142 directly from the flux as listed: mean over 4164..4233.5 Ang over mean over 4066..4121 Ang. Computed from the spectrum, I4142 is 1.06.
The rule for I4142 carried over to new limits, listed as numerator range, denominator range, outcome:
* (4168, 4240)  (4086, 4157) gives 1.07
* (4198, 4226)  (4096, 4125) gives 1.22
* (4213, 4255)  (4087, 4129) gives 1.15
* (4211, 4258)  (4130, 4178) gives 0.97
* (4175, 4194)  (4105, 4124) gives 1.23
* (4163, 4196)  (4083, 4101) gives 1.11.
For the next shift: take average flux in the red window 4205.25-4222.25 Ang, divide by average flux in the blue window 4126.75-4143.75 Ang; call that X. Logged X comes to 0.94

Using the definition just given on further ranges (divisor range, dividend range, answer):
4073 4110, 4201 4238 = 1.08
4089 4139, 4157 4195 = 1.13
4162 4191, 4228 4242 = 1.03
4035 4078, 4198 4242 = 0.93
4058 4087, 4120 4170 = 0.94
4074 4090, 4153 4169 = 0.96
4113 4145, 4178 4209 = 1.00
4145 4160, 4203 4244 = 1.03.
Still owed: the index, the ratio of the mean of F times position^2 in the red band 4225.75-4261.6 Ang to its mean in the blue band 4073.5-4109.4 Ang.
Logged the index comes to 1.2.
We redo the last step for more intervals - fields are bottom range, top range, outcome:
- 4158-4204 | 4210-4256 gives 1.02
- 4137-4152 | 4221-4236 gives 1.03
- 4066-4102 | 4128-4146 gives 1.09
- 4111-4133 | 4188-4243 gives 1.14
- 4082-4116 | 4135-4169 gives 1.22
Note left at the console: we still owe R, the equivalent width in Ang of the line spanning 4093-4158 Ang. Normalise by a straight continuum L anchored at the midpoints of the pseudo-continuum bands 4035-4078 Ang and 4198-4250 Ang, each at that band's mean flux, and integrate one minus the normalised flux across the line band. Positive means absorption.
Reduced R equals 7.2 Ang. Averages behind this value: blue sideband 6.18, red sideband 5.74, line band 5.33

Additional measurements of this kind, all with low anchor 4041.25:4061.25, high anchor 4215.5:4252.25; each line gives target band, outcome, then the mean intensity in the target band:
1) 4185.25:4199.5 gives 0.2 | 5.7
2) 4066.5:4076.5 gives -1.1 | 6.51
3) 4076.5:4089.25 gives -0.4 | 6.01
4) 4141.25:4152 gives 0.2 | 5.67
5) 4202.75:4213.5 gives 0.0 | 5.77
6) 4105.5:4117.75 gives 2.3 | 4.73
